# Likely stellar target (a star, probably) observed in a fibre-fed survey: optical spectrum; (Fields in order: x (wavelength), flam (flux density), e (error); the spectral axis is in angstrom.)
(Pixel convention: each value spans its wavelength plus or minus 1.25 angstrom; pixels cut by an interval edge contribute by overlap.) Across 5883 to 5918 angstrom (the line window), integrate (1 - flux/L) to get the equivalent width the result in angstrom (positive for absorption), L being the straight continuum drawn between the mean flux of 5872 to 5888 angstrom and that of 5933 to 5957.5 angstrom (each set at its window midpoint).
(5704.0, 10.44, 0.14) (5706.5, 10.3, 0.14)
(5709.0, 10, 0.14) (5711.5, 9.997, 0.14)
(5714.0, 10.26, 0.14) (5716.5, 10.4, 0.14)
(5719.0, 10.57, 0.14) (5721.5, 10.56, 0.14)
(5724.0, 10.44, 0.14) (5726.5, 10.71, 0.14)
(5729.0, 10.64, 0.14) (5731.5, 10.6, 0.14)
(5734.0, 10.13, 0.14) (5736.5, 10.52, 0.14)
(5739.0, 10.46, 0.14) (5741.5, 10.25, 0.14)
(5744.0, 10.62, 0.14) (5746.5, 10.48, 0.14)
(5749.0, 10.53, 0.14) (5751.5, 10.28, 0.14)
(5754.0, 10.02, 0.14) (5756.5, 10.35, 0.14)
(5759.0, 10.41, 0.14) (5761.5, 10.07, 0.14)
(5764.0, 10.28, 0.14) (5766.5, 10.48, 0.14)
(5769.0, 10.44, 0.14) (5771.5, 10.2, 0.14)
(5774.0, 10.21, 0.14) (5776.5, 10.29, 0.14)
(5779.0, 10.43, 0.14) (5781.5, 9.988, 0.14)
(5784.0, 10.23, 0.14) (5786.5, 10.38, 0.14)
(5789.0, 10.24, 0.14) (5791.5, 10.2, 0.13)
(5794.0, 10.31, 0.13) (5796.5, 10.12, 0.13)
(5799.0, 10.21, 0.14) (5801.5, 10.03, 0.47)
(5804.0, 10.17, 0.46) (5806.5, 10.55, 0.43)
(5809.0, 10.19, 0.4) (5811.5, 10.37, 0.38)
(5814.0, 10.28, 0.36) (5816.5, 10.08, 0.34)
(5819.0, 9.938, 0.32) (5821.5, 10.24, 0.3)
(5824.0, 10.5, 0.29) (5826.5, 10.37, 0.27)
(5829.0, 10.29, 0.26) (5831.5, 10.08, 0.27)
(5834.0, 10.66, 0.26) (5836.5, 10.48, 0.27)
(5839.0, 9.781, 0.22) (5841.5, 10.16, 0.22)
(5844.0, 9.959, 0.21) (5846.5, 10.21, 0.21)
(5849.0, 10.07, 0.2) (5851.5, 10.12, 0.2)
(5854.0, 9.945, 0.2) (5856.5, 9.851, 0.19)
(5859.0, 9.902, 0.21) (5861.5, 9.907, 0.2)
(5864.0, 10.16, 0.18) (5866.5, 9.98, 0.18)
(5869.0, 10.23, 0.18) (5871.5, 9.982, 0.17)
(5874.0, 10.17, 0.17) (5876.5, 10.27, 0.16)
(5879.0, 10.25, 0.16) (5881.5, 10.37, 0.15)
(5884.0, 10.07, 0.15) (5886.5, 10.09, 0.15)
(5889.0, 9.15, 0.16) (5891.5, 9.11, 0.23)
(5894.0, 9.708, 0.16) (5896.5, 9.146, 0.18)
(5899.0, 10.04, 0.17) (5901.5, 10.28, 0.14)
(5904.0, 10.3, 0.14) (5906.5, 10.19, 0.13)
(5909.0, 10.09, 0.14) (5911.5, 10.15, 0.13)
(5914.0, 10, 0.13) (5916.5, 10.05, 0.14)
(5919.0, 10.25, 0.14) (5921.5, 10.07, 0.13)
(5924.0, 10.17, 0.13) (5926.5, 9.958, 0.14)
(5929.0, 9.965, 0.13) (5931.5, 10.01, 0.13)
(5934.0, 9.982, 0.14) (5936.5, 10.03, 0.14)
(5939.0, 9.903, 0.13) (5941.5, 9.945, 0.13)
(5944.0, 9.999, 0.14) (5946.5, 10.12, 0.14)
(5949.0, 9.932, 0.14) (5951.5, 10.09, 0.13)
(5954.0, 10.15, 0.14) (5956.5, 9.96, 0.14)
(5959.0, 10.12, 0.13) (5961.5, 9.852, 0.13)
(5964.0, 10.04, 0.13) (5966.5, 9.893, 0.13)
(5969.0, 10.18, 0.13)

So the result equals 0.8 angstrom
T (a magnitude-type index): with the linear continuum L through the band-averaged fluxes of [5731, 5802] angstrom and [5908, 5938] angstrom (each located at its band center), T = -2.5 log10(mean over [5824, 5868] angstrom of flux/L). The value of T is 0.01 mag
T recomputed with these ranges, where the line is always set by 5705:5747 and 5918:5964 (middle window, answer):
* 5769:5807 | 0.01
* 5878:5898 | 0.04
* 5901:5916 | -0.01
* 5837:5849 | 0.02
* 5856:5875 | 0.01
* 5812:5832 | 0.00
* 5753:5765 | 0.01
